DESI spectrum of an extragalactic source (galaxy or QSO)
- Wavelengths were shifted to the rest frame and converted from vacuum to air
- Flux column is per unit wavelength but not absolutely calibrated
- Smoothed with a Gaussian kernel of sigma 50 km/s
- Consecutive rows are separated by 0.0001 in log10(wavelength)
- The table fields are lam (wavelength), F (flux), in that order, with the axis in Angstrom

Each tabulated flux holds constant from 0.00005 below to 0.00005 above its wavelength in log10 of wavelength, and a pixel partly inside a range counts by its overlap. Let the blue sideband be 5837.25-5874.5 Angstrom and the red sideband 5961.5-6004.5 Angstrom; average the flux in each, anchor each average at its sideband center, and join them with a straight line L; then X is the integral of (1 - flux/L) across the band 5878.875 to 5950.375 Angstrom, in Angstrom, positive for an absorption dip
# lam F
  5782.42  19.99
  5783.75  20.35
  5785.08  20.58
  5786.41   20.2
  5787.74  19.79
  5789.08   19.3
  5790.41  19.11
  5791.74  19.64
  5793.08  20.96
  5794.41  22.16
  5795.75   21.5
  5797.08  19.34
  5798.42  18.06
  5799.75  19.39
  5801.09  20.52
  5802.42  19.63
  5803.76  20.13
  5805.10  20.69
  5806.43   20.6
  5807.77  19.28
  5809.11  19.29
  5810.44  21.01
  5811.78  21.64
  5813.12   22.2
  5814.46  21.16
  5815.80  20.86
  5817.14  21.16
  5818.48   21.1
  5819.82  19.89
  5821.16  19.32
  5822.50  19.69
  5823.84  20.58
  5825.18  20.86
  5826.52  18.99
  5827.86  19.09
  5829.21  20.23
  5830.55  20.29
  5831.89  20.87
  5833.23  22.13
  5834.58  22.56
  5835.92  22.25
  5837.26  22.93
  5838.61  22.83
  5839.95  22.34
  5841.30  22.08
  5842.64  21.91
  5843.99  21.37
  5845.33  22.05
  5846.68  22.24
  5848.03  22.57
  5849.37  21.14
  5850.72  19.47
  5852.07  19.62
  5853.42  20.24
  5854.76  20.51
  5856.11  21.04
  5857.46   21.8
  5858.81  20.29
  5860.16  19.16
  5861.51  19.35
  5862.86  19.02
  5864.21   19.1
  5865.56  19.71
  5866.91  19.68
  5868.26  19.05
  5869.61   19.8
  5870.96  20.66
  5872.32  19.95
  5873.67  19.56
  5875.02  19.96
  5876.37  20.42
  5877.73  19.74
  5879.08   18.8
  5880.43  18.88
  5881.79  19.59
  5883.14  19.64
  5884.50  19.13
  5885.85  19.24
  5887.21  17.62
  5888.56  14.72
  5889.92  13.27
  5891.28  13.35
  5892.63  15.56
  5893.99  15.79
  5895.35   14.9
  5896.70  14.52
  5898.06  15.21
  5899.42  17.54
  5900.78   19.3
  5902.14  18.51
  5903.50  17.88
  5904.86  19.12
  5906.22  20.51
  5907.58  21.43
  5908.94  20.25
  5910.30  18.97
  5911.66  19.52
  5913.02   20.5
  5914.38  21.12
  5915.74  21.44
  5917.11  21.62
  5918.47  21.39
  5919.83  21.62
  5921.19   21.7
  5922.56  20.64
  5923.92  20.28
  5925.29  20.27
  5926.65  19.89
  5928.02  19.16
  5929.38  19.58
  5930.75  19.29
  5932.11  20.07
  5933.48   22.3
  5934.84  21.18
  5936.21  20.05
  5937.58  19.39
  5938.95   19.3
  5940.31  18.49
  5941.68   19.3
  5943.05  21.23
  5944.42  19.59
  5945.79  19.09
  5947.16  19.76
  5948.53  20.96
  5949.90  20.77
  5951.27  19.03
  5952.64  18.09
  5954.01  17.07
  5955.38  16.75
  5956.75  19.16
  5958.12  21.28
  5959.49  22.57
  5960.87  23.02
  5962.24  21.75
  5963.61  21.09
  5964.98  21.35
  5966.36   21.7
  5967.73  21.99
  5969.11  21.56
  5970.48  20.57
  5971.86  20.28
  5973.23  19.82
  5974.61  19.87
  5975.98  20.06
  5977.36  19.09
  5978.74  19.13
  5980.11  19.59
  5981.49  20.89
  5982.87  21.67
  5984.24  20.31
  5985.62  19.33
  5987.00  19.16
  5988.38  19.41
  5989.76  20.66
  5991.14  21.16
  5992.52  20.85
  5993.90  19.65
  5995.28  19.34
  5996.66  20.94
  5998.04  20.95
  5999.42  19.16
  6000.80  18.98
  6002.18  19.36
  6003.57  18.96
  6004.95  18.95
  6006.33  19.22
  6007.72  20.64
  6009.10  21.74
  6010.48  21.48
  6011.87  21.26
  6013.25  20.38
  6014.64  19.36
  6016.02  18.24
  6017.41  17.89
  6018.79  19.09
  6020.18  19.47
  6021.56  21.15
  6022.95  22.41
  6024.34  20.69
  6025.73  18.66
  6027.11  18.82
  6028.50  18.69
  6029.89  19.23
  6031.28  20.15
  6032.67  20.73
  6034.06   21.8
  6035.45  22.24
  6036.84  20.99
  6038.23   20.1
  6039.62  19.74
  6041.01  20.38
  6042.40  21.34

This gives 4.7 Angstrom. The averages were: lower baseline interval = 20.6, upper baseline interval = 20.3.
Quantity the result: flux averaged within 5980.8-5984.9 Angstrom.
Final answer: 21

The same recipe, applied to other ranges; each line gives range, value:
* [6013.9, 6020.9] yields 18.8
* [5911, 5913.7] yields 20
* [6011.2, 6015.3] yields 20.3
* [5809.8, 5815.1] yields 21.5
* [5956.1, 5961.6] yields 21.5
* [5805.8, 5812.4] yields 20.4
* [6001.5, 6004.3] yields 19.1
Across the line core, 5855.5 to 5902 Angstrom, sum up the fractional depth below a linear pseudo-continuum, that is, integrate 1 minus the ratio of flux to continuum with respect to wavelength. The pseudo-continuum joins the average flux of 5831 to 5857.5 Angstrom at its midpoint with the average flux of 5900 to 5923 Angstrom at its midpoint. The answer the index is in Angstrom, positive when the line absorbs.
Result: 5.7 Angstrom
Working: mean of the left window 21.6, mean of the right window 20.3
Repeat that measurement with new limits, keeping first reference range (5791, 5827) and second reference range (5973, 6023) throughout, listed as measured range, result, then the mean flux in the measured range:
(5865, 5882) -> 0.46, 19.7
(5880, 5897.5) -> 3.12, 16.6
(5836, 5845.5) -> -0.90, 22.2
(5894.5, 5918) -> 1.39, 19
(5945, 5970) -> -0.43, 20.4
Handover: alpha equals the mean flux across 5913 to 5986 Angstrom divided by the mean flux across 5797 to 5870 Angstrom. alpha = 1.0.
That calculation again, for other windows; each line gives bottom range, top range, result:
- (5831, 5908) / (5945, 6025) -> 1.03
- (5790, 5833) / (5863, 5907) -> 0.89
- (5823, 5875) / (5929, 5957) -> 0.94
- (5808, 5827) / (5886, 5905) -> 0.79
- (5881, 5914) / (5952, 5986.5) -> 1.14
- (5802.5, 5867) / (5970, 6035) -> 0.96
